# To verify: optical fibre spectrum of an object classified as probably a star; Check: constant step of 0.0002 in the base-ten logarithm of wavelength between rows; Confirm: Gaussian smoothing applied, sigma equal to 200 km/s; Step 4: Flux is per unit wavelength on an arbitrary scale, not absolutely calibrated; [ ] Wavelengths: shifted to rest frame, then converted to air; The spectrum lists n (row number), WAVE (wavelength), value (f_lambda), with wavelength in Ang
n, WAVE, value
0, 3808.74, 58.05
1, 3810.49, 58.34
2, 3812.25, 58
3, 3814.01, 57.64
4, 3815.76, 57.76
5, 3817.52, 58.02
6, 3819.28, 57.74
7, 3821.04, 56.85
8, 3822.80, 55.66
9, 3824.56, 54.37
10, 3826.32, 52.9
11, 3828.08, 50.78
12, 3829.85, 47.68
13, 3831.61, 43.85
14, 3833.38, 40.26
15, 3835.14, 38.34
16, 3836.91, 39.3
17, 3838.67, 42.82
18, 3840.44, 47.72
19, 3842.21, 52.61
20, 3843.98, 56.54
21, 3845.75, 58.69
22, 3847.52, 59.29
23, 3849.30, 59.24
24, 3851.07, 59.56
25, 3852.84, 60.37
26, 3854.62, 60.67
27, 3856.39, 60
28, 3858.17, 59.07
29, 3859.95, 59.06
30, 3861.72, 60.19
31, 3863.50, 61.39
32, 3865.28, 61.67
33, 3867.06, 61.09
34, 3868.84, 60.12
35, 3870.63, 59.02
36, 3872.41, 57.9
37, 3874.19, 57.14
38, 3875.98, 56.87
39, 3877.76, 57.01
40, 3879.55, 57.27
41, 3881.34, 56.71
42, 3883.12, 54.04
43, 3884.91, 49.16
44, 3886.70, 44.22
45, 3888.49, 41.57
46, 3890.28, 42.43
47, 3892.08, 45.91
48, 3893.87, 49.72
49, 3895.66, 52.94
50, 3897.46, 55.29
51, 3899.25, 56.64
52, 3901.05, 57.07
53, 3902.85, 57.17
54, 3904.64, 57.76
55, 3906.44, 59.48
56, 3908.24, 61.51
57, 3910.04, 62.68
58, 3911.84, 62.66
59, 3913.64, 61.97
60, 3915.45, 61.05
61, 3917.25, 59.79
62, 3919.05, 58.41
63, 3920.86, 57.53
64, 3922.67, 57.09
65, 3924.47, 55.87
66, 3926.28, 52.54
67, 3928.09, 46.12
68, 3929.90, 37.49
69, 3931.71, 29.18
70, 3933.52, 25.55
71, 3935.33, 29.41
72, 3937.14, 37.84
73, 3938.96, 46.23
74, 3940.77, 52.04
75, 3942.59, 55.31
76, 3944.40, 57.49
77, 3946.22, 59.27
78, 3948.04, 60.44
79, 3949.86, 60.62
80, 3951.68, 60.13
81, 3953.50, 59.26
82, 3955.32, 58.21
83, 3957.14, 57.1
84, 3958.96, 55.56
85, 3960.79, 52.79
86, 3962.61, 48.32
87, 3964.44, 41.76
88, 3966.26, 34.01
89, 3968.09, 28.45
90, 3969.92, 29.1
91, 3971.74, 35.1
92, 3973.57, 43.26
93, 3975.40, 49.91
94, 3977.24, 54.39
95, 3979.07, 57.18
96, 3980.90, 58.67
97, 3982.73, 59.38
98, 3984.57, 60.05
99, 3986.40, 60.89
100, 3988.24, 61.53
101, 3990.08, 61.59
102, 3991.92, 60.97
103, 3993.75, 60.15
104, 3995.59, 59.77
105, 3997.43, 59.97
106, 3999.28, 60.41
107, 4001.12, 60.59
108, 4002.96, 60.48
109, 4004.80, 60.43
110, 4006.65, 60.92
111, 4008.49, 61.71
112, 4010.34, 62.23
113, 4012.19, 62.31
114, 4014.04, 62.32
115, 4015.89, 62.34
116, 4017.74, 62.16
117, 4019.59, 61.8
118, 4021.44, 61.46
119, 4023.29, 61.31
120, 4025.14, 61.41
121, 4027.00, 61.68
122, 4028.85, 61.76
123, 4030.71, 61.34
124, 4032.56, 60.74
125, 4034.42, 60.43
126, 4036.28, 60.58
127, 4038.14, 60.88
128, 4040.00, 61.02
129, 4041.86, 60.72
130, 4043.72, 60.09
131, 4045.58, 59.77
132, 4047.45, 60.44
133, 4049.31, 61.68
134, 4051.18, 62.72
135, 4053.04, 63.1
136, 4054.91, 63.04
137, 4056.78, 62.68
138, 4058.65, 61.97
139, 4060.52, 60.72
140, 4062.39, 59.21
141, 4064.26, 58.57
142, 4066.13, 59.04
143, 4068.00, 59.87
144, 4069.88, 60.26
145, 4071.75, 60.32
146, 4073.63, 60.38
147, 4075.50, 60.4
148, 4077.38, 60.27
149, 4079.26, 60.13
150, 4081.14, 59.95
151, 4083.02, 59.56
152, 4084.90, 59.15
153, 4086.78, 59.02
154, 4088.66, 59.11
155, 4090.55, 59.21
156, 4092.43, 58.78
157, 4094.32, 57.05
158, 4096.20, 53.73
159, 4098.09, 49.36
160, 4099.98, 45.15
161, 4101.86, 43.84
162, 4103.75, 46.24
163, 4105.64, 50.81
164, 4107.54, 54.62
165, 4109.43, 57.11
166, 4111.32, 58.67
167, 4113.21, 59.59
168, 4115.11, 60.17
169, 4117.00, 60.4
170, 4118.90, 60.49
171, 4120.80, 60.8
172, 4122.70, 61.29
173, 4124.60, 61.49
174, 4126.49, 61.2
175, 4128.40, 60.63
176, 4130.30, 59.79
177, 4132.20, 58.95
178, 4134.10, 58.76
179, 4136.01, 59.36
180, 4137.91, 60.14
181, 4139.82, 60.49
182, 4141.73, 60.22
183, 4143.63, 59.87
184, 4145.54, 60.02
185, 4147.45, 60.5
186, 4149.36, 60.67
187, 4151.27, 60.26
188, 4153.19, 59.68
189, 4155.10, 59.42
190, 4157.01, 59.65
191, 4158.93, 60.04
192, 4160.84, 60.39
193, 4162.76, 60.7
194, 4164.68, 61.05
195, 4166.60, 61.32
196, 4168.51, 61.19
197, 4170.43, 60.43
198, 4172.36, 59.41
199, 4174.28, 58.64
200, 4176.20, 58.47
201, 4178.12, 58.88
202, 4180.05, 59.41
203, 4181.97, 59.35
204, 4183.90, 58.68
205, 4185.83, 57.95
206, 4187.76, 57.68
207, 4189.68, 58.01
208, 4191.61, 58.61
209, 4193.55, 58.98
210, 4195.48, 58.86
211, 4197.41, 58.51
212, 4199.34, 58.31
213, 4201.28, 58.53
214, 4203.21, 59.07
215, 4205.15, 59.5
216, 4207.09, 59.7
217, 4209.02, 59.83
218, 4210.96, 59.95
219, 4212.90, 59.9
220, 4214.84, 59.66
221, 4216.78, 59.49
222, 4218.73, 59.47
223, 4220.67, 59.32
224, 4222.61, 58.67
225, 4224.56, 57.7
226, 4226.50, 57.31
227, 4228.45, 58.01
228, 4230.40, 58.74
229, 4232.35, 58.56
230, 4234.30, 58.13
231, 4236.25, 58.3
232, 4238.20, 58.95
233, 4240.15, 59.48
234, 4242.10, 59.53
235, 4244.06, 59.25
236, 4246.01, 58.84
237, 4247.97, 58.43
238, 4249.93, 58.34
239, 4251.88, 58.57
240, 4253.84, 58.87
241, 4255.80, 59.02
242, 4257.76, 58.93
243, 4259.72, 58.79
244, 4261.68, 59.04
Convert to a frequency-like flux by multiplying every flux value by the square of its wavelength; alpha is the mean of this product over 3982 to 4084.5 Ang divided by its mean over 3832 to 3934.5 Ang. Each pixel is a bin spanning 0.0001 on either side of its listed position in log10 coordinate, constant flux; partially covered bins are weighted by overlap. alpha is 1.22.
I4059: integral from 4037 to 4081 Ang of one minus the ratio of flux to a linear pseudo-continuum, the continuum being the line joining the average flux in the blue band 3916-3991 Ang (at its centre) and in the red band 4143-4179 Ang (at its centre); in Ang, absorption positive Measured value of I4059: -4.3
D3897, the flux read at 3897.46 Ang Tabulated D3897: 55.29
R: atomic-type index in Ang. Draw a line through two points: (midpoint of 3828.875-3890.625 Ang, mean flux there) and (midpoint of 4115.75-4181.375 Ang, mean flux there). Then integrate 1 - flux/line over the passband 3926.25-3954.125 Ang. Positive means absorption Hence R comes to 3.9 Ang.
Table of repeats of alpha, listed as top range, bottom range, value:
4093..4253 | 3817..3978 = 1.28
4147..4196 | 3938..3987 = 1.28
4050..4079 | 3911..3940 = 1.34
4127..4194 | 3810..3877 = 1.27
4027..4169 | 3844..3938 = 1.21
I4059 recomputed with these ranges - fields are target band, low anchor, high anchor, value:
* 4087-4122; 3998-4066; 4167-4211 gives 2.79 Ang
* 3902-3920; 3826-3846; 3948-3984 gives -4.22 Ang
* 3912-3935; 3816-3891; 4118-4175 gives 2.26 Ang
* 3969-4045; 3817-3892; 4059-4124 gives -3.23 Ang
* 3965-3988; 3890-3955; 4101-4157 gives 2.78 Ang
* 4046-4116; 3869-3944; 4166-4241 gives -2.29 Ang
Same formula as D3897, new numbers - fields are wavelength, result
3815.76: 57.76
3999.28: 60.41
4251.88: 58.57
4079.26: 60.13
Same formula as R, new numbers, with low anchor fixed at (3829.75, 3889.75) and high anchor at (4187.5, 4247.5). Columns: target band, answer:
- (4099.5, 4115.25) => 1.3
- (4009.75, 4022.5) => -1.3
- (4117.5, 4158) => -1.6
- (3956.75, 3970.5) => 3.0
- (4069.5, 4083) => -0.8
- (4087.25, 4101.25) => 0.7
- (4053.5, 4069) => -1.1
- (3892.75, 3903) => 0.0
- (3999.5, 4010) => -0.9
